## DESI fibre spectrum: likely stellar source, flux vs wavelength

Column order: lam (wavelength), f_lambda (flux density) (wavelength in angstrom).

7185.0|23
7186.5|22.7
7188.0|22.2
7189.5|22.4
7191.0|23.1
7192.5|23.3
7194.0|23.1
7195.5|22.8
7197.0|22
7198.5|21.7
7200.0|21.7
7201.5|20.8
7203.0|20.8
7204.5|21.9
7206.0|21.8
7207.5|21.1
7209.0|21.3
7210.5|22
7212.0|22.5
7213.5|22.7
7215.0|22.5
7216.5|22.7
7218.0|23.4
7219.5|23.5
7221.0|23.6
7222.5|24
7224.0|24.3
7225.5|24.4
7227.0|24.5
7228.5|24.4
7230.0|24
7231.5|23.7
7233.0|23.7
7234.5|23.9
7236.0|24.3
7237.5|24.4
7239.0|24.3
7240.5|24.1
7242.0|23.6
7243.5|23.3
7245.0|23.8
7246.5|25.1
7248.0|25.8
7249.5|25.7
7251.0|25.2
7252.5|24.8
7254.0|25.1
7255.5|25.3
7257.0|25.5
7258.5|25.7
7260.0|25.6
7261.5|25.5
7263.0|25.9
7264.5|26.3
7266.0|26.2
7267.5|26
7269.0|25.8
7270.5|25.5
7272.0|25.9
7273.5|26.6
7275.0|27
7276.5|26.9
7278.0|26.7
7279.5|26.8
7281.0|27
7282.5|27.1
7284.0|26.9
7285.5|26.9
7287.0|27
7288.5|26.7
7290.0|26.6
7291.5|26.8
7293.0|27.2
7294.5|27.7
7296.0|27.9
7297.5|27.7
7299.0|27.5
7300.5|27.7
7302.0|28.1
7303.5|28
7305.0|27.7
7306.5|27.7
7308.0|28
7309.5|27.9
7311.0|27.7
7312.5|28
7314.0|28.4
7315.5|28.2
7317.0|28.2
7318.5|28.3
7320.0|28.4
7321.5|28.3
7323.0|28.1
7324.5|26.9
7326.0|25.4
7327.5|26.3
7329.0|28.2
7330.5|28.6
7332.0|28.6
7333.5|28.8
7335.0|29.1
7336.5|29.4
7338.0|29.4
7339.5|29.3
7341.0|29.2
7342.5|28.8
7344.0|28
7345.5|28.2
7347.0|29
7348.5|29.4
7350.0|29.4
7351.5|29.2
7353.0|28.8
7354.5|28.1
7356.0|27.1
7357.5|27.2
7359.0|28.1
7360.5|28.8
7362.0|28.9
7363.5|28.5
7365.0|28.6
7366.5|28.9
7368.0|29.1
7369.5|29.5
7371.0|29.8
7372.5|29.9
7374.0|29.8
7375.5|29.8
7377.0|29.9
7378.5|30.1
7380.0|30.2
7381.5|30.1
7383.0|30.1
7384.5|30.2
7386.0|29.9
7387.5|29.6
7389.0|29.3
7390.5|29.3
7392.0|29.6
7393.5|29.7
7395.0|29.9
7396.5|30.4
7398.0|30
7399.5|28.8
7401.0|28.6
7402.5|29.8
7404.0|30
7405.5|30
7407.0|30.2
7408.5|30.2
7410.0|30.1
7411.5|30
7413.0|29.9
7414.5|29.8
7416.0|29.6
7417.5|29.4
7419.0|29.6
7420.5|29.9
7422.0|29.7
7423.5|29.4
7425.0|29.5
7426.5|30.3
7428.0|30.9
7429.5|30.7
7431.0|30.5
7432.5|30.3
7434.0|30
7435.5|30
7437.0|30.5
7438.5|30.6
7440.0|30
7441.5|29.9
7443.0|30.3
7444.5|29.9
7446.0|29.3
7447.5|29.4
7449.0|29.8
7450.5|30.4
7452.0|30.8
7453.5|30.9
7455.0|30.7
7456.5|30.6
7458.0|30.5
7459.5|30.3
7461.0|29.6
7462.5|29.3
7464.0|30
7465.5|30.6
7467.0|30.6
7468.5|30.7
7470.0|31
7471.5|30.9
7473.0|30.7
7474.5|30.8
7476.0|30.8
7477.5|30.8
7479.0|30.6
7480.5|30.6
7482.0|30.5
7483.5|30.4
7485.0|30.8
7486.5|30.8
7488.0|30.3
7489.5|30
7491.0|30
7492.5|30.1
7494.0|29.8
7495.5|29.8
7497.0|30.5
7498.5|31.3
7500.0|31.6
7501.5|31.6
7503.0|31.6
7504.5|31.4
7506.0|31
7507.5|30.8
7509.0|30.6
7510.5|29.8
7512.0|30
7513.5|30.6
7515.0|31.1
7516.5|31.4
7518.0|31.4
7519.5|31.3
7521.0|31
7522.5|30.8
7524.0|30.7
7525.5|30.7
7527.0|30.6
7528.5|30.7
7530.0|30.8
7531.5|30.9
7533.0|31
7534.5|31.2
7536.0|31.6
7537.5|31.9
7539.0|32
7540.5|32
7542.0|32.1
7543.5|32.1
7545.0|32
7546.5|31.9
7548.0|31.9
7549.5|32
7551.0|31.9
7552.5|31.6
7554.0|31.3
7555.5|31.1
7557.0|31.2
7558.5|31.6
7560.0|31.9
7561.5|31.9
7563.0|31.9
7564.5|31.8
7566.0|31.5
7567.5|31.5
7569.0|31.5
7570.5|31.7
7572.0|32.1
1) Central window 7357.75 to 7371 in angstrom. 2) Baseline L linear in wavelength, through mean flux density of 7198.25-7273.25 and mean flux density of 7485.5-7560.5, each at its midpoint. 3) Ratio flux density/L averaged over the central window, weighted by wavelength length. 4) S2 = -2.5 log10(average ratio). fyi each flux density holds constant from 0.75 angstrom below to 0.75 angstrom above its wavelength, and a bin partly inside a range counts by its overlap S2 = -0.06 mag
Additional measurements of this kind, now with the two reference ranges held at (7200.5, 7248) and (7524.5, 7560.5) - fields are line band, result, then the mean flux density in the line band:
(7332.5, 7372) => -0.09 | 28.8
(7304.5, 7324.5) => -0.10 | 28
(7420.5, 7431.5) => -0.06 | 30.1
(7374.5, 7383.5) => -0.10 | 30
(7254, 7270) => -0.07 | 25.7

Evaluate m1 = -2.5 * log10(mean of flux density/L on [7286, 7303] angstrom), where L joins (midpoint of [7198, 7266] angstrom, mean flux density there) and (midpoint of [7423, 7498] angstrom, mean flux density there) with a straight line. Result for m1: -0.072 mag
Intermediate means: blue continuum 23.8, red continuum 30.3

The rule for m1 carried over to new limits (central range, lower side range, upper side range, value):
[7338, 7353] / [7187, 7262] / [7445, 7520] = -0.08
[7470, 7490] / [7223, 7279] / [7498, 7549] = -0.01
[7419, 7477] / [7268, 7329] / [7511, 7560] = -0.02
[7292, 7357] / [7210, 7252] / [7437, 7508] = -0.07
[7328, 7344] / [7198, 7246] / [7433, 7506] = -0.09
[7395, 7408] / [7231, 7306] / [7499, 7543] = -0.04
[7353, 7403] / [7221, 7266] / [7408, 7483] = -0.04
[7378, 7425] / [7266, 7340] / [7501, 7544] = -0.02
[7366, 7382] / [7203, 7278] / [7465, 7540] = -0.08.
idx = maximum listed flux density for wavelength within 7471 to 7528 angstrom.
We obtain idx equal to 31.6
